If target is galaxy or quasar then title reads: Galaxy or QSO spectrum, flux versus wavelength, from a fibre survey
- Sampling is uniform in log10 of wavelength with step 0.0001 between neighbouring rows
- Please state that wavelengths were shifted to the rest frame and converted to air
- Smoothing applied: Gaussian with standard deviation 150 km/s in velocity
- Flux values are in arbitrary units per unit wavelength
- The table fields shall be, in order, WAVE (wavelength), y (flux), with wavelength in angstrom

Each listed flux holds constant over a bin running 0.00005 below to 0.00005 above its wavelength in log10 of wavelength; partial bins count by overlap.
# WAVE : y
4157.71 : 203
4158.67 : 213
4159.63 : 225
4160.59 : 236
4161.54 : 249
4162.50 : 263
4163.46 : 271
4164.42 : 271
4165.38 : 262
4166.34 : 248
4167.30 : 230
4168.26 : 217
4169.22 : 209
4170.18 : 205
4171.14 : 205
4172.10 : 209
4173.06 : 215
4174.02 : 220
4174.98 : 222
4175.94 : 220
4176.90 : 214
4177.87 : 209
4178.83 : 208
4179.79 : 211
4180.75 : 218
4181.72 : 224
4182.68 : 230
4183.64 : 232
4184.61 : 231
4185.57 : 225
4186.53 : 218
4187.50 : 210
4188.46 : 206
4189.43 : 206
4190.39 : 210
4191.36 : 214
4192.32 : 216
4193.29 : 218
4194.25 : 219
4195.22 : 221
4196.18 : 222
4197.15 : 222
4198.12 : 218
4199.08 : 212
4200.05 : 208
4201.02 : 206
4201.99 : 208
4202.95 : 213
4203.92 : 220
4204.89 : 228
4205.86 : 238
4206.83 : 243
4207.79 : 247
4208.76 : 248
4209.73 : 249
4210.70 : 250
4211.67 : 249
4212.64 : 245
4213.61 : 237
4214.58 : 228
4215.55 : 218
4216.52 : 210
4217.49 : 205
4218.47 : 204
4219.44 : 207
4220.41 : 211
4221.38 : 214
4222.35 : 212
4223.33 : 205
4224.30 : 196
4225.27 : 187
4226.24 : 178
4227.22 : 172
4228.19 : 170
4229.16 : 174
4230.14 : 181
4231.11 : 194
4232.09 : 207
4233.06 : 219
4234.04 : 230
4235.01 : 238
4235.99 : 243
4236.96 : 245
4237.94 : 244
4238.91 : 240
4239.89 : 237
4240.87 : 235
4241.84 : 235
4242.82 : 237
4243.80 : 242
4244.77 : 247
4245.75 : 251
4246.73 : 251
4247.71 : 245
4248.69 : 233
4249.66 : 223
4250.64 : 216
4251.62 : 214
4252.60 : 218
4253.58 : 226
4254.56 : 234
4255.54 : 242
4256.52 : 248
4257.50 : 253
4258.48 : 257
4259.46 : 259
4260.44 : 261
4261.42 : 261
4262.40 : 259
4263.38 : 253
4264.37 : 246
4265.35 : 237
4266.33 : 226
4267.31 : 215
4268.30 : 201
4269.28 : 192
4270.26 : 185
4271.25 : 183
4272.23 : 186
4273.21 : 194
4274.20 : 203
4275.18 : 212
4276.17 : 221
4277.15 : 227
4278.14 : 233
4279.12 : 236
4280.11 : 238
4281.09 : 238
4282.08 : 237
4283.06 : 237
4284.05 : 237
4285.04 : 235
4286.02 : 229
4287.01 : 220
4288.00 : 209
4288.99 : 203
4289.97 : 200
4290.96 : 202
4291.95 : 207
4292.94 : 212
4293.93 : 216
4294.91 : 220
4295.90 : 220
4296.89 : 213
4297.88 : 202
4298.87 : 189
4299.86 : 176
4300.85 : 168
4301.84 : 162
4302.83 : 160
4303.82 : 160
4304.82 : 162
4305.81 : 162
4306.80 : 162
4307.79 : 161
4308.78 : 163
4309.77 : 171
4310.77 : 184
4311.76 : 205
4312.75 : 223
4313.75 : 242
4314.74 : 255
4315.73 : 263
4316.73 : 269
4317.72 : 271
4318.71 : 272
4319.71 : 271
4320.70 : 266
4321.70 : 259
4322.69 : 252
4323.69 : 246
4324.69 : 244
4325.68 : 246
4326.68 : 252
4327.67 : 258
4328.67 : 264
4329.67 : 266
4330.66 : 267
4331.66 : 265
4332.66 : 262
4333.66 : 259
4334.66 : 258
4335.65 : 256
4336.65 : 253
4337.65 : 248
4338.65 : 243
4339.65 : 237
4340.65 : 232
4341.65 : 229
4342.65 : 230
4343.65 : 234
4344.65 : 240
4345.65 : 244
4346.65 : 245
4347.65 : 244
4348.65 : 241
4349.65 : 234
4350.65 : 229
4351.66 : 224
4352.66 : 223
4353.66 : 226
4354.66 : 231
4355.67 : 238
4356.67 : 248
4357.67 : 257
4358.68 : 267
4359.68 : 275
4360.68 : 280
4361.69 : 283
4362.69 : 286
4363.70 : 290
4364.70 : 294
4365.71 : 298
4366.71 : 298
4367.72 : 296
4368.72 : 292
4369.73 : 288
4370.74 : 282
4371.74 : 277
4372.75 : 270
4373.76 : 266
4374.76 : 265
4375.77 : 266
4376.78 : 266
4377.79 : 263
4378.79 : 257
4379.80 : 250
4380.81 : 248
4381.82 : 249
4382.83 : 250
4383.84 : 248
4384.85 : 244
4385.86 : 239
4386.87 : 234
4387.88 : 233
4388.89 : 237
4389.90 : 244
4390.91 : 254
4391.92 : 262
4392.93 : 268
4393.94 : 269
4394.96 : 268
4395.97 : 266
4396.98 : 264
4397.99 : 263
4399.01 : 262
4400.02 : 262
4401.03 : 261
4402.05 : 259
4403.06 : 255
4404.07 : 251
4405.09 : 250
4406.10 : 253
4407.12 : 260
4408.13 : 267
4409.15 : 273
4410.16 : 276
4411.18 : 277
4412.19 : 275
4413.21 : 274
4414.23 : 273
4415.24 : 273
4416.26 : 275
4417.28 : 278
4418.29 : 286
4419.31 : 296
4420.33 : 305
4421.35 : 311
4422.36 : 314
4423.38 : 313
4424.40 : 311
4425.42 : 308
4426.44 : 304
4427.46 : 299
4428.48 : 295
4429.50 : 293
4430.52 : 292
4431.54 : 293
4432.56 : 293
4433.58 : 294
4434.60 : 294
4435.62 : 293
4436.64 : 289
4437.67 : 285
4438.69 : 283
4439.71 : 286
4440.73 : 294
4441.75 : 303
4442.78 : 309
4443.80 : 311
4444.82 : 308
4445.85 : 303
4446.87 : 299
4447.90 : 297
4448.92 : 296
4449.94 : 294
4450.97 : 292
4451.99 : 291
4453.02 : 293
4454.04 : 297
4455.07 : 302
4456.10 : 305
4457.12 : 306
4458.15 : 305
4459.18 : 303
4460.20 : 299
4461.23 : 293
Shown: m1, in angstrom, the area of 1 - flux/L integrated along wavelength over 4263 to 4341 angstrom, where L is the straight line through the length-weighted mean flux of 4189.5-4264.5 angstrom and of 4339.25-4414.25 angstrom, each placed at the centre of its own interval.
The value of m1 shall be 6.2 angstrom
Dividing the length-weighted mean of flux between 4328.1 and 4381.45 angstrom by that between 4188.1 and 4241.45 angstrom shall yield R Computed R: 1.19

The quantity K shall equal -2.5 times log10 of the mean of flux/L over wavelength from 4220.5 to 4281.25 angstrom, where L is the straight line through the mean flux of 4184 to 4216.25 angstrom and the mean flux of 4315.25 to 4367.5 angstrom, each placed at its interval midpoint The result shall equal 0.057 mag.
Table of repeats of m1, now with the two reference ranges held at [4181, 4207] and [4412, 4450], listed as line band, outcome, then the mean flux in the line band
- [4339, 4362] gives 2.3 angstrom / 243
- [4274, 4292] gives 1.8 angstrom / 223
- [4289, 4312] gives 6.1 angstrom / 186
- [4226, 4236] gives 1.4 angstrom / 199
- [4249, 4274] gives 1.4 angstrom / 227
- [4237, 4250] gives -0.3 angstrom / 240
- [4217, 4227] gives 1.2 angstrom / 201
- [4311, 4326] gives 0.4 angstrom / 251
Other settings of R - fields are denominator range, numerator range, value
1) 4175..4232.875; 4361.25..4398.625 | 1.23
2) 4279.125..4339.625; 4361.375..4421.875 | 1.19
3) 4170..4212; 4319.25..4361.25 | 1.13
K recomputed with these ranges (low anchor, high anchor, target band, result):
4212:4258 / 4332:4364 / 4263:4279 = 0.08 mag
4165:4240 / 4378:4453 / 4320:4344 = 0.01 mag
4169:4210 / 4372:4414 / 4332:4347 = 0.02 mag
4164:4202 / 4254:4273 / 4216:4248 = 0.05 mag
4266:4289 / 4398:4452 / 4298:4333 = 0.06 mag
